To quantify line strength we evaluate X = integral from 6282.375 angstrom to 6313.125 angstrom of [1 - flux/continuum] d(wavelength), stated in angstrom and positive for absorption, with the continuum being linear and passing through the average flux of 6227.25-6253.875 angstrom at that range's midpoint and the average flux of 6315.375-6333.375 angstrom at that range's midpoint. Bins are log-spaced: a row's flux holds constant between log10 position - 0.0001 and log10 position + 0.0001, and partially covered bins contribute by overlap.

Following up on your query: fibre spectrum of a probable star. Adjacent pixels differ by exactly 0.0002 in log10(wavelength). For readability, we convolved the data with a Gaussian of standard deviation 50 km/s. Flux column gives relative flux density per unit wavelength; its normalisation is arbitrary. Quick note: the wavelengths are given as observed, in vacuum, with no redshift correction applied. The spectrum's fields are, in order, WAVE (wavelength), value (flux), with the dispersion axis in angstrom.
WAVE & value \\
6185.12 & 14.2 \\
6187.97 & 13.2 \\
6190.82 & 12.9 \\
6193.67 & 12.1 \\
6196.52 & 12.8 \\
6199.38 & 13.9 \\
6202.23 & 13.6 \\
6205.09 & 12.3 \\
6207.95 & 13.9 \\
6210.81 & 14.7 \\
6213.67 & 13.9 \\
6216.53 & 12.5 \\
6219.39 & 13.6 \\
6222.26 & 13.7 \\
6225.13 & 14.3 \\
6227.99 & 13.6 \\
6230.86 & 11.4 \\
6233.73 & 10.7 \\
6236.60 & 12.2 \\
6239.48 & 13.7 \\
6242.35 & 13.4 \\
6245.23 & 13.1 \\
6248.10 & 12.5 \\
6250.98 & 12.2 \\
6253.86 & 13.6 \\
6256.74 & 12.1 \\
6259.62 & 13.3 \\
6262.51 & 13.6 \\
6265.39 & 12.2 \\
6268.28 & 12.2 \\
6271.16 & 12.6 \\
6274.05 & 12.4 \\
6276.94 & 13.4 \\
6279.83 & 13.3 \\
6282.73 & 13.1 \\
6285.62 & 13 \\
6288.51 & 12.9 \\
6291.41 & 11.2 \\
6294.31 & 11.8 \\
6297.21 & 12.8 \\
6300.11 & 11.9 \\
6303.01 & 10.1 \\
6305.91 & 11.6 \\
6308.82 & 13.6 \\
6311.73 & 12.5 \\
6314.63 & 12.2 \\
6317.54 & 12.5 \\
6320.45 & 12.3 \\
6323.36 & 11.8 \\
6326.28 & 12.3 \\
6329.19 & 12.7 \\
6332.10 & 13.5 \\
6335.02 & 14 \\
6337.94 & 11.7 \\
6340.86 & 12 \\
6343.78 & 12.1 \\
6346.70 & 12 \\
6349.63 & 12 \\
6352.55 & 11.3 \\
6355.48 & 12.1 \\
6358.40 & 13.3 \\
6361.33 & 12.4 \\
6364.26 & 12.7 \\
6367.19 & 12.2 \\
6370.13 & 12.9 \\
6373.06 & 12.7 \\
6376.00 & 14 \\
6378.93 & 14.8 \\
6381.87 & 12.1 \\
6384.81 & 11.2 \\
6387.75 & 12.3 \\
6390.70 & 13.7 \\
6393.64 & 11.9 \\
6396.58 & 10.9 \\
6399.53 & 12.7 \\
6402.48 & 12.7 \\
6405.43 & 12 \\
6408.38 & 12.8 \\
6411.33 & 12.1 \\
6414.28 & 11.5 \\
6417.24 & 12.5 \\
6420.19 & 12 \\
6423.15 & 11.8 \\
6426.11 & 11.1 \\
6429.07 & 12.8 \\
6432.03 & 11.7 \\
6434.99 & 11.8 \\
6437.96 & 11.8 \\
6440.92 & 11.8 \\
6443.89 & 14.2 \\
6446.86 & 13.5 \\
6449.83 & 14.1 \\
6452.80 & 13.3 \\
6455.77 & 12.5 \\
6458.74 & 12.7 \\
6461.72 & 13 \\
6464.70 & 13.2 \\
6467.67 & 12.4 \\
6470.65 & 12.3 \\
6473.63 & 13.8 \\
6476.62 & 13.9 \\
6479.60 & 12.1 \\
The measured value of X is 0.79 angstrom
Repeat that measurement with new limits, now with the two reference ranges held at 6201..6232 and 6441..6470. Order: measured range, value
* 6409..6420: 0.9 angstrom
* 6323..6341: 0.8 angstrom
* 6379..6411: 2.1 angstrom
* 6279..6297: 1.1 angstrom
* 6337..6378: 2.5 angstrom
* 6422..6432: 1.0 angstrom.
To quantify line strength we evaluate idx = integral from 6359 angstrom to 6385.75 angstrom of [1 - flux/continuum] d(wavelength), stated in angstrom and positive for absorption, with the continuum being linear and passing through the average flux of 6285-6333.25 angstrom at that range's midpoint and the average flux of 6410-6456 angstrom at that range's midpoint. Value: -1.1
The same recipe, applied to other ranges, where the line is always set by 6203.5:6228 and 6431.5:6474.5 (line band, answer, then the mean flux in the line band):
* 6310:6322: 0.79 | 12.4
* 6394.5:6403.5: 0.65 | 12.1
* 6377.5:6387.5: 0.32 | 12.6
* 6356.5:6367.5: 0.38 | 12.7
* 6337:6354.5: 1.75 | 11.9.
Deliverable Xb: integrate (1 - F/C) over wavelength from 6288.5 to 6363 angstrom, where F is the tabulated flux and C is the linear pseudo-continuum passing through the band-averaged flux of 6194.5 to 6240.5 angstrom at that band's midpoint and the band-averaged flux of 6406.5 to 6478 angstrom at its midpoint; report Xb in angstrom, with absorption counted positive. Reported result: 3.7 angstrom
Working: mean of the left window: 13.2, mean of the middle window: 12.2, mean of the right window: 12.6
